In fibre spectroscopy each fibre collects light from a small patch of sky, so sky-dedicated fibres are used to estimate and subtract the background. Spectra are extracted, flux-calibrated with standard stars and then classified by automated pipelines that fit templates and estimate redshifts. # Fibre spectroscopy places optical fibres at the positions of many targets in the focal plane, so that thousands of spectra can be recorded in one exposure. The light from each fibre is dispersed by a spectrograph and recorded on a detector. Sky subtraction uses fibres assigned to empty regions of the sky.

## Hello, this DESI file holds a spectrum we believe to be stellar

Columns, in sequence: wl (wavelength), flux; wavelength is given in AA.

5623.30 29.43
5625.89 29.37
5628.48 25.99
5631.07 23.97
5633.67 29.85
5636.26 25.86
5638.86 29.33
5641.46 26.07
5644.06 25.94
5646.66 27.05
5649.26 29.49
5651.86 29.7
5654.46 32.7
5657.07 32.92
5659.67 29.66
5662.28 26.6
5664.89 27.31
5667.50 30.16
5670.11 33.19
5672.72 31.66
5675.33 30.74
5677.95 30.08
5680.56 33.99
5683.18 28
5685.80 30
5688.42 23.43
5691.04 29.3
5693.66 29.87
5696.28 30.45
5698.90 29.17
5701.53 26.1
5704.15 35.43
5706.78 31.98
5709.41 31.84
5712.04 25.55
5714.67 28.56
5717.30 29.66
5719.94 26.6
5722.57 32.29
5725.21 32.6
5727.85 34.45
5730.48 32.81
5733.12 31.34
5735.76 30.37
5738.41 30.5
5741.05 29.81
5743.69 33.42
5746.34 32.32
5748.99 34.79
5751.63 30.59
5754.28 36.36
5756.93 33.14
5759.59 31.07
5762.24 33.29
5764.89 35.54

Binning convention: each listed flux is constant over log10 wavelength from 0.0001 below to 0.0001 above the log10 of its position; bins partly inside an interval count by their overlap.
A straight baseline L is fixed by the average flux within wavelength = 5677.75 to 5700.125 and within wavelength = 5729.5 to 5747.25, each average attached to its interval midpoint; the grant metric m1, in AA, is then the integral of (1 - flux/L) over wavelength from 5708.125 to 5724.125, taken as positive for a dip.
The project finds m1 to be 0.72 AA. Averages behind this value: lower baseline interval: 29.3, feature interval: 29.1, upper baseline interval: 31.5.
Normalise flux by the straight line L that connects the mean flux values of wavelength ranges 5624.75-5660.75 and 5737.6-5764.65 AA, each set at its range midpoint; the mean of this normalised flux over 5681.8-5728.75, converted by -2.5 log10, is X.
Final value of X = 0.04 mag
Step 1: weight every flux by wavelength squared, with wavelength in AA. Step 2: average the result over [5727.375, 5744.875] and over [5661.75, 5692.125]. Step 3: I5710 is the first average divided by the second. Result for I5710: 1.09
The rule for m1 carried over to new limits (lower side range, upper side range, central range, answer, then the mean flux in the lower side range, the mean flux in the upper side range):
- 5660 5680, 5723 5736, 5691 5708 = 0.5 AA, 30.1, 32.5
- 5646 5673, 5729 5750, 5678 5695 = 0.8 AA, 30.1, 31.9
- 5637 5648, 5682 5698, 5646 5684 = -3.5 AA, 27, 28.5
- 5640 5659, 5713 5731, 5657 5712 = 0.1 AA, 29.2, 30.8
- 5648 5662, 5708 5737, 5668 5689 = 0.1 AA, 30.6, 30.6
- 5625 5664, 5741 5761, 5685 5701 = 1.0 AA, 28.3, 32.9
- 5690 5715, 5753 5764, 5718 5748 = 0.4 AA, 29.9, 33.5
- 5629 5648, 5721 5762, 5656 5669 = -0.6 AA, 26.8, 32.4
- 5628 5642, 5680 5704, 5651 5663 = -1.2 AA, 26.9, 29.1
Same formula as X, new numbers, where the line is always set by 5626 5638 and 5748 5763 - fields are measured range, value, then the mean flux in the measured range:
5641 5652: 0.00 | 27.6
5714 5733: 0.02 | 31.1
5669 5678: -0.09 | 31.6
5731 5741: 0.05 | 30.8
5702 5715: 0.01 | 30.5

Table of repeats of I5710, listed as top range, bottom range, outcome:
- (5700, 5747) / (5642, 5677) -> 1.06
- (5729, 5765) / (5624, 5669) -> 1.18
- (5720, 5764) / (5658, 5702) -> 1.12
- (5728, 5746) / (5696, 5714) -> 1.07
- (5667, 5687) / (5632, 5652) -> 1.13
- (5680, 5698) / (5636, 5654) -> 1.06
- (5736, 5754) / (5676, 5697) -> 1.11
